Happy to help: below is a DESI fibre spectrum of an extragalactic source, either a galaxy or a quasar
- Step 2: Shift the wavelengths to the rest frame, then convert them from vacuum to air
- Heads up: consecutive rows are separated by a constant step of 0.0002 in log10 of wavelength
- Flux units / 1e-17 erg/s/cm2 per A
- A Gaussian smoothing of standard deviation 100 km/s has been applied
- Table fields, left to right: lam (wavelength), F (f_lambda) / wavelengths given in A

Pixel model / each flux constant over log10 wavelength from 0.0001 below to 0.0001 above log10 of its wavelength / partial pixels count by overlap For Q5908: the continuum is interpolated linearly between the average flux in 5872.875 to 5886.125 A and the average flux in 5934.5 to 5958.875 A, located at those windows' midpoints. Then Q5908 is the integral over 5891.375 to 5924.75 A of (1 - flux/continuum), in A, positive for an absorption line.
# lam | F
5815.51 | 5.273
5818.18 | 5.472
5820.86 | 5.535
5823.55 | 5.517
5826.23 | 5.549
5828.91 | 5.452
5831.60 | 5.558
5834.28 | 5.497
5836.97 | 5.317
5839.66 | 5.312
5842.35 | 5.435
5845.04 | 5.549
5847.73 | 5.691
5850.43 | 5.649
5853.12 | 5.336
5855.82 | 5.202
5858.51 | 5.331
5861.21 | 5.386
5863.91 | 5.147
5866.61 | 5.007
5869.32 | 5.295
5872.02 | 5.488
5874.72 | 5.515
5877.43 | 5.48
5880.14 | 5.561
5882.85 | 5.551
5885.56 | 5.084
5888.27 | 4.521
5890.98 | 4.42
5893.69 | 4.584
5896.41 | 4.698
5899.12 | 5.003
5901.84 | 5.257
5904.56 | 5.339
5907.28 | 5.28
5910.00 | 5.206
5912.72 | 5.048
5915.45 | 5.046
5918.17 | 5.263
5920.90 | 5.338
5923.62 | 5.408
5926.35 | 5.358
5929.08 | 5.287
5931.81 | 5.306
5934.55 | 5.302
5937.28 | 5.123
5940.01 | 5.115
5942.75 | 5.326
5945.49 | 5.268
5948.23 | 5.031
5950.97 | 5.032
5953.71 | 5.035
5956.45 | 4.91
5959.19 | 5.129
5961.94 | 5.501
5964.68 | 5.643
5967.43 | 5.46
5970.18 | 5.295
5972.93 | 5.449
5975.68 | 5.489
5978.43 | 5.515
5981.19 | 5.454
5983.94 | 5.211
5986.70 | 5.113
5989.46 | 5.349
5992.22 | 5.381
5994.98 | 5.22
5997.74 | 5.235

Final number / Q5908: 1.3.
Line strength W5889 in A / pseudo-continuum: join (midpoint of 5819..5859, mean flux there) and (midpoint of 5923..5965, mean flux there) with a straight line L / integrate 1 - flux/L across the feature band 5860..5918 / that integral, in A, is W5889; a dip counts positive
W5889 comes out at 2.3 A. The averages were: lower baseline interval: 5.46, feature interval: 5.14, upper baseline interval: 5.22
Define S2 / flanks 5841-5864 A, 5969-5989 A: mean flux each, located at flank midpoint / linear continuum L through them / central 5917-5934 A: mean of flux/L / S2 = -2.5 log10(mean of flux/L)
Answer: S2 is 0.01 mag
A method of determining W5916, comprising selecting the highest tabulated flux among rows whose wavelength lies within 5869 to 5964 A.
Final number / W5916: 5.561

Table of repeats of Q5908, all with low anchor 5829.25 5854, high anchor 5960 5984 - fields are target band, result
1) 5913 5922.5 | 0.5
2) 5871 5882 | -0.1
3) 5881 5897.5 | 1.9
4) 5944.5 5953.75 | 0.6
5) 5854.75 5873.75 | 0.7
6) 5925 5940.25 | 0.6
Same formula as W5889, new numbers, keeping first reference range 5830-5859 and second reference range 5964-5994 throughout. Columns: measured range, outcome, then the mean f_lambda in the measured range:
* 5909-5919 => 0.52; 5.13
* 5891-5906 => 1.37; 4.93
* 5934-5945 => 0.39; 5.22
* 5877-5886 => -0.03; 5.44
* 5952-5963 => 0.54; 5.13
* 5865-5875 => 0.25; 5.3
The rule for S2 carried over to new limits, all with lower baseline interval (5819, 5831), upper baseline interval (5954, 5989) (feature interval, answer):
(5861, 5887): 0.02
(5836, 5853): 0.00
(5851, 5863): 0.03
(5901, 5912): 0.03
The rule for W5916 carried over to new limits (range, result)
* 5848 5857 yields 5.649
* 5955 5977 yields 5.643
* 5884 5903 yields 5.257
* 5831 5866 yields 5.691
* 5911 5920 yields 5.263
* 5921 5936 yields 5.408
